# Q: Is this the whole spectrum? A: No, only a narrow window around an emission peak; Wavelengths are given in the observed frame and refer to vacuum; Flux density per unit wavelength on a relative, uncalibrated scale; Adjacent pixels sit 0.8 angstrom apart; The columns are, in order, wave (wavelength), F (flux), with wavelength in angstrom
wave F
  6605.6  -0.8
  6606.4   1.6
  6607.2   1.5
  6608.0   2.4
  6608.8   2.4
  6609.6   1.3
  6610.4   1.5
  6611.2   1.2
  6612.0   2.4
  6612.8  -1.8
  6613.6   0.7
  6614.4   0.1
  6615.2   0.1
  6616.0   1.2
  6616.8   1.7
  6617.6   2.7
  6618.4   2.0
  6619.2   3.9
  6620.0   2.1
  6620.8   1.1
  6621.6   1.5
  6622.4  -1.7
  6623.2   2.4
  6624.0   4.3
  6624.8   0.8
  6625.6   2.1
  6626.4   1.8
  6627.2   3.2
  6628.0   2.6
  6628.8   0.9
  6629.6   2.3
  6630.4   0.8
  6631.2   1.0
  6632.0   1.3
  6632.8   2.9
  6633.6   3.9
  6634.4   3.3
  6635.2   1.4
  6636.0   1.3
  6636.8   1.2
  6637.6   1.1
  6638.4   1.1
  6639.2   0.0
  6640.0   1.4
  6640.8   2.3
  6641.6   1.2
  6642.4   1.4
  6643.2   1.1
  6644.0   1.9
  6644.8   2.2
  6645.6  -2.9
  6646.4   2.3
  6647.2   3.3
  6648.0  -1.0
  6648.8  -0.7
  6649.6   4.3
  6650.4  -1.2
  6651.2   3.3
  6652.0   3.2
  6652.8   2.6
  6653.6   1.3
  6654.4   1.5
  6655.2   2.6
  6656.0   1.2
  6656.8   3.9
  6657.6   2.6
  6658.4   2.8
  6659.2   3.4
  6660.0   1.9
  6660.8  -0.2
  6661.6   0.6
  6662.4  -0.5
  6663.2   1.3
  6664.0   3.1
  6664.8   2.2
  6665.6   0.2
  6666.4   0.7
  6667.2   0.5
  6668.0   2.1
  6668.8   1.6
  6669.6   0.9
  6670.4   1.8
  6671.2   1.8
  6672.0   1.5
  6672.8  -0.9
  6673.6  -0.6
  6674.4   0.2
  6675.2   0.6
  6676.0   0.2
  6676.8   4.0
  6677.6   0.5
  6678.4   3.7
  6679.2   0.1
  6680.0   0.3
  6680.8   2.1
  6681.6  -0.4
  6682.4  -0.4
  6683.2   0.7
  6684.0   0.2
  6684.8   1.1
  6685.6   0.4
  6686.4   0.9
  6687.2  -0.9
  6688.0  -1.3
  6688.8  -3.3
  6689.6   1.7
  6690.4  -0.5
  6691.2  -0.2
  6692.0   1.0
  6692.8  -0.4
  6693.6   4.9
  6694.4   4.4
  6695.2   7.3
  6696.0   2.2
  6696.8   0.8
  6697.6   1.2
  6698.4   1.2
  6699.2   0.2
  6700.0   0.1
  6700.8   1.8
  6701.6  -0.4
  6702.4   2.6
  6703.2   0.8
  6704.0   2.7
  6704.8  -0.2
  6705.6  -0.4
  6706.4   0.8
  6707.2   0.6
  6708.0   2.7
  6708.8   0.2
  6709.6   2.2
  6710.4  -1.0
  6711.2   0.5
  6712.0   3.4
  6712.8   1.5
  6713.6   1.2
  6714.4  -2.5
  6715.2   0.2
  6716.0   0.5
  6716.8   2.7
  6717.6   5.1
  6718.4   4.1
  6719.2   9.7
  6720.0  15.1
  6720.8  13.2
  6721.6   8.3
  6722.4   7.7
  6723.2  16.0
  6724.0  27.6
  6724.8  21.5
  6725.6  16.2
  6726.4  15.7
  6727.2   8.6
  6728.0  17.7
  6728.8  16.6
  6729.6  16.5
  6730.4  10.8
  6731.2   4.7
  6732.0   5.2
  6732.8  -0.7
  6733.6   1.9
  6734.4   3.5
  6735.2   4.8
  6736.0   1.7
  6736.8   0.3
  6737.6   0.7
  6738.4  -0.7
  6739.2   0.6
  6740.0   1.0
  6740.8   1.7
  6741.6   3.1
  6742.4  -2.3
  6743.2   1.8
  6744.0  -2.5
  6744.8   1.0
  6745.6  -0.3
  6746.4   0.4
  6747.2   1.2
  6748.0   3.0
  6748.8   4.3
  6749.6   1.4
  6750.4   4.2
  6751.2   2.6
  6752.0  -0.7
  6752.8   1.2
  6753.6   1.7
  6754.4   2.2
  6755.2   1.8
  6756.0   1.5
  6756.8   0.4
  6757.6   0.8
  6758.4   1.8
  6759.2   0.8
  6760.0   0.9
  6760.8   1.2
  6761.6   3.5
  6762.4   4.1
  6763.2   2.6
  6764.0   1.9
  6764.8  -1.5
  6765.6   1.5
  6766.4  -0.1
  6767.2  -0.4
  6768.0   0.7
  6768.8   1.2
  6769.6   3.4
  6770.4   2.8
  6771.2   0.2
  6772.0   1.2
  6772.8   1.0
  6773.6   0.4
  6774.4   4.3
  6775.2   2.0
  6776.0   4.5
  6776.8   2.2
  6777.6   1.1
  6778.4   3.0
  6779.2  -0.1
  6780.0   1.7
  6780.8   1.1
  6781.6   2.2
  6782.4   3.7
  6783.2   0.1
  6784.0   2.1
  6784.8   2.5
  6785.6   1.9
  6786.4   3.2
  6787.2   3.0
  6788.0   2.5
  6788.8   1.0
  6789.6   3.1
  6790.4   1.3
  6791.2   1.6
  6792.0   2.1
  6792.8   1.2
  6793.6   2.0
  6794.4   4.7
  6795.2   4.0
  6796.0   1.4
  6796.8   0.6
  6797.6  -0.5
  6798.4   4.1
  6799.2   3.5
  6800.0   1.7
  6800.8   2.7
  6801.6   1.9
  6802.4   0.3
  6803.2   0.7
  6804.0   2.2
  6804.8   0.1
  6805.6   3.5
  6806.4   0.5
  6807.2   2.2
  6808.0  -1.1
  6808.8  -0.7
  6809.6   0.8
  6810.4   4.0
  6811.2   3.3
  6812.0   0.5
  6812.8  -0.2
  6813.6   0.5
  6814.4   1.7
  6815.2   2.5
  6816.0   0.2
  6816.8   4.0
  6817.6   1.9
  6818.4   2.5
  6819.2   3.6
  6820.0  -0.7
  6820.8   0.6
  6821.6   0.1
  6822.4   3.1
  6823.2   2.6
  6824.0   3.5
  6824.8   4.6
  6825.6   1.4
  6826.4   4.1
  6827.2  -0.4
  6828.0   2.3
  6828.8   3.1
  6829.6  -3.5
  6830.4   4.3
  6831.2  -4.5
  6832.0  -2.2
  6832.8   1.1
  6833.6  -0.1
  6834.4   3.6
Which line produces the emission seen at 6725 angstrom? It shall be [O II] 3727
